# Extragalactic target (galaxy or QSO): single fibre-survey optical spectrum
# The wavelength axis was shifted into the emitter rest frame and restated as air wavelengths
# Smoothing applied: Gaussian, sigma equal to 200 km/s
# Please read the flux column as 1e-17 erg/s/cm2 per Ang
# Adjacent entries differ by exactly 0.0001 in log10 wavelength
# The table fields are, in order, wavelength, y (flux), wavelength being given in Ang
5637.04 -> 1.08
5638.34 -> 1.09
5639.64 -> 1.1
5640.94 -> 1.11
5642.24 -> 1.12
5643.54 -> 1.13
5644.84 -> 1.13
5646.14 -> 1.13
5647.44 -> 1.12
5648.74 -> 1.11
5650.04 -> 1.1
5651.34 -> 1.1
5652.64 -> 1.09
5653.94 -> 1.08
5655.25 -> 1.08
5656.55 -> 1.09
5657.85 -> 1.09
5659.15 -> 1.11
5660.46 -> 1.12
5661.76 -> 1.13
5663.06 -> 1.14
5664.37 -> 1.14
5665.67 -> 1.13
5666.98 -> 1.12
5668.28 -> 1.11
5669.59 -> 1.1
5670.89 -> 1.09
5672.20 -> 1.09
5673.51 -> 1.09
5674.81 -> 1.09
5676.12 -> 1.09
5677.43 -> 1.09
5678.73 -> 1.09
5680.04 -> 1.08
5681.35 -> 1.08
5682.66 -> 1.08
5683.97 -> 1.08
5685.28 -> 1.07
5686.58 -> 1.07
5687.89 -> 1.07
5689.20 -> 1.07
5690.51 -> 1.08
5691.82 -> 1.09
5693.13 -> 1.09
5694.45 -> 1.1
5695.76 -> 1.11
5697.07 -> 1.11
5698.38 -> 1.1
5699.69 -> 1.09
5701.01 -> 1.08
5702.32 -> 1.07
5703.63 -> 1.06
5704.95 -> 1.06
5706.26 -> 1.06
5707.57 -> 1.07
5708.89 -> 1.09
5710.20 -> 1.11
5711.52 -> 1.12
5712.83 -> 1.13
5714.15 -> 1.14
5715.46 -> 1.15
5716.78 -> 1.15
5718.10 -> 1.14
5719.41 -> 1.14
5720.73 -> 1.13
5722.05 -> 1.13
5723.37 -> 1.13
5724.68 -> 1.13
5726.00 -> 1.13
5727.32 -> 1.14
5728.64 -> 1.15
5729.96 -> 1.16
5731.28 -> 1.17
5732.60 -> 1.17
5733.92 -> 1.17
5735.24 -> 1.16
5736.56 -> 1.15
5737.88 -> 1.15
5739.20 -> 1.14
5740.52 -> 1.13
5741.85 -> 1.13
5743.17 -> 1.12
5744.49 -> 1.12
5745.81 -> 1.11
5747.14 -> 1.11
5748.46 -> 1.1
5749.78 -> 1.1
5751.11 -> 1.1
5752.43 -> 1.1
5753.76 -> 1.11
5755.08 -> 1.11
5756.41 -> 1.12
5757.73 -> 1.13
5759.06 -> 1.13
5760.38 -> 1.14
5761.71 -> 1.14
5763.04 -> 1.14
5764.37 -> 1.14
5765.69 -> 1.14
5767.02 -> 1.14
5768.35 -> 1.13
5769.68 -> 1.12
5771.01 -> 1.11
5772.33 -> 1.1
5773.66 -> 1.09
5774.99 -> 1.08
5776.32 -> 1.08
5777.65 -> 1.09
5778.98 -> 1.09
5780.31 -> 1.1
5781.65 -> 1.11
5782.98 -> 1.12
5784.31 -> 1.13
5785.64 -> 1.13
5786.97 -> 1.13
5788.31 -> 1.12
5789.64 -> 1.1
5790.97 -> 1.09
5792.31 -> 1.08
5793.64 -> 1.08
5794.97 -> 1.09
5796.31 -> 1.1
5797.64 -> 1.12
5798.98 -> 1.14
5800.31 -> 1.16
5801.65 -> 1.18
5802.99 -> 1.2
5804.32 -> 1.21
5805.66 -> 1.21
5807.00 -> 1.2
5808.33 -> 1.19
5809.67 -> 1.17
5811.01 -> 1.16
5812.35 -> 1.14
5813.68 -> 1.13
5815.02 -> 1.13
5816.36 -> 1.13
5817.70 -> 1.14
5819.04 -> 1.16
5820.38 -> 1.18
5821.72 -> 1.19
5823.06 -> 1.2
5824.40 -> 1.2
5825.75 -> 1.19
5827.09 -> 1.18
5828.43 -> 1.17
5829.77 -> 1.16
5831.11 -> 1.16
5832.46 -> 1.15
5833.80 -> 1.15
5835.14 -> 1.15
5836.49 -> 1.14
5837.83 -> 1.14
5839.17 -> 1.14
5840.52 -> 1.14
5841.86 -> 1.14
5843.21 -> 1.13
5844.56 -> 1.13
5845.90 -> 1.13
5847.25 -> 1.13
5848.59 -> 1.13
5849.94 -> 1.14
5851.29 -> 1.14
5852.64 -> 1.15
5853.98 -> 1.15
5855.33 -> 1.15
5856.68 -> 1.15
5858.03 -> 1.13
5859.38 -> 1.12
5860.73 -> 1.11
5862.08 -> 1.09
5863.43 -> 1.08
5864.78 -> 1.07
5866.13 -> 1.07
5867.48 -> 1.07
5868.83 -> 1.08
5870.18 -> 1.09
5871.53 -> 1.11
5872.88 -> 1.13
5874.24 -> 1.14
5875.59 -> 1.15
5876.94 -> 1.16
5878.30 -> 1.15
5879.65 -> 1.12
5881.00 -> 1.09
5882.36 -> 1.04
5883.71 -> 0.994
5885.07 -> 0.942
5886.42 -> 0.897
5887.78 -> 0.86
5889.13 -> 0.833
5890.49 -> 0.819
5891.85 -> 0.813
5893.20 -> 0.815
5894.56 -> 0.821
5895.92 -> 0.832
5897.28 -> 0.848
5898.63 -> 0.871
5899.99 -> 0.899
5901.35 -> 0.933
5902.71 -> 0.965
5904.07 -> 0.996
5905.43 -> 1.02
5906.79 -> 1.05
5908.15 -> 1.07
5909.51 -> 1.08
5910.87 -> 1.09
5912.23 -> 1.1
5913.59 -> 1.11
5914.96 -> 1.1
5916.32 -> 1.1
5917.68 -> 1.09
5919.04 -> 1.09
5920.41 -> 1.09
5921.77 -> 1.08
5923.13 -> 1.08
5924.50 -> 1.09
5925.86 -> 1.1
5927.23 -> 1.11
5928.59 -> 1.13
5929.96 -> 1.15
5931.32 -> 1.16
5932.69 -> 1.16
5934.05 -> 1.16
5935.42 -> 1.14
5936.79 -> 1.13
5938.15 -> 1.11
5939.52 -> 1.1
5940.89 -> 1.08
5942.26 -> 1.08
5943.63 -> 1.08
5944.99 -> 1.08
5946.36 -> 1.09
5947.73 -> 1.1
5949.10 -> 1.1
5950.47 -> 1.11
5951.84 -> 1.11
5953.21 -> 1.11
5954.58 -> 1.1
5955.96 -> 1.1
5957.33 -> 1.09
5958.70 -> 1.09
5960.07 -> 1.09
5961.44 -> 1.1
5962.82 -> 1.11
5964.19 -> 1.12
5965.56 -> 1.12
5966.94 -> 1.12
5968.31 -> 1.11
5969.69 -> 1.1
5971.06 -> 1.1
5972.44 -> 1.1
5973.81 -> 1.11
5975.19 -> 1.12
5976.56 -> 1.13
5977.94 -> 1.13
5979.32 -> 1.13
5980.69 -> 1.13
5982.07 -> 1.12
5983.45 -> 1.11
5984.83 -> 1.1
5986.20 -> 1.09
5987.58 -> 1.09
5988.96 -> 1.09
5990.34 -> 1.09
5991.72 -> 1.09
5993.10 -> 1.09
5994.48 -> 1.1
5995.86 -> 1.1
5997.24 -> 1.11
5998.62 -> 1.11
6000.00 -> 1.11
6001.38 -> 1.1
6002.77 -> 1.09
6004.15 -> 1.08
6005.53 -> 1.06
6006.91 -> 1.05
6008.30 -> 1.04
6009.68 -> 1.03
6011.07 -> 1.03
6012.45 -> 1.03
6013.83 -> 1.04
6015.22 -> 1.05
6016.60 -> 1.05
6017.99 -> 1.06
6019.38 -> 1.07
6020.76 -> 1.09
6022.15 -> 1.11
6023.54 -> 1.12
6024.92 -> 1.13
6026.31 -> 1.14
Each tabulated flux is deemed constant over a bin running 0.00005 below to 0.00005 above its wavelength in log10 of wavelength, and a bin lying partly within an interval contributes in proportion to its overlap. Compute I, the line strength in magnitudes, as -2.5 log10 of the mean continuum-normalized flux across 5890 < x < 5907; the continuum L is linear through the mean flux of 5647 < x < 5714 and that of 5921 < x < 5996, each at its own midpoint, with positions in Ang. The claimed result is 0.23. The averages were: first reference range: 1.09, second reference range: 1.11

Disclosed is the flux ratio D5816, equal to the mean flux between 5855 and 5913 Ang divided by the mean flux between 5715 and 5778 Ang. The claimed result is 0.90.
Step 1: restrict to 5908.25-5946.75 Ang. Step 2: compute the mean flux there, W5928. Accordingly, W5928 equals 1.11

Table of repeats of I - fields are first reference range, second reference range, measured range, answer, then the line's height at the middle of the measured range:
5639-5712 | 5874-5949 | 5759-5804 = -0.05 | 1.07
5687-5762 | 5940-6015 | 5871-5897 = 0.13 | 1.1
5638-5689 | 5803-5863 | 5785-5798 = 0.04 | 1.14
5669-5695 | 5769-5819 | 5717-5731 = -0.04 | 1.1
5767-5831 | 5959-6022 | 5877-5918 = 0.14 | 1.11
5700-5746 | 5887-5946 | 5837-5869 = -0.06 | 1.06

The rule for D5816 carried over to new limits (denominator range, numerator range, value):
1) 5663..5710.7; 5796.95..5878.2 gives 1.05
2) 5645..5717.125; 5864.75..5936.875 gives 0.95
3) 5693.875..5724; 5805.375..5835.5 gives 1.05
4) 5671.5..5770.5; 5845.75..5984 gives 0.96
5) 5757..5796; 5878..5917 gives 0.87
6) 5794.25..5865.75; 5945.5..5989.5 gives 0.96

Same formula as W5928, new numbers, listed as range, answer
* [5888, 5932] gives 1.01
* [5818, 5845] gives 1.16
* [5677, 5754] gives 1.11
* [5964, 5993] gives 1.11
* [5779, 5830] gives 1.15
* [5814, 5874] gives 1.14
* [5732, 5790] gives 1.12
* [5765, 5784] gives 1.11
